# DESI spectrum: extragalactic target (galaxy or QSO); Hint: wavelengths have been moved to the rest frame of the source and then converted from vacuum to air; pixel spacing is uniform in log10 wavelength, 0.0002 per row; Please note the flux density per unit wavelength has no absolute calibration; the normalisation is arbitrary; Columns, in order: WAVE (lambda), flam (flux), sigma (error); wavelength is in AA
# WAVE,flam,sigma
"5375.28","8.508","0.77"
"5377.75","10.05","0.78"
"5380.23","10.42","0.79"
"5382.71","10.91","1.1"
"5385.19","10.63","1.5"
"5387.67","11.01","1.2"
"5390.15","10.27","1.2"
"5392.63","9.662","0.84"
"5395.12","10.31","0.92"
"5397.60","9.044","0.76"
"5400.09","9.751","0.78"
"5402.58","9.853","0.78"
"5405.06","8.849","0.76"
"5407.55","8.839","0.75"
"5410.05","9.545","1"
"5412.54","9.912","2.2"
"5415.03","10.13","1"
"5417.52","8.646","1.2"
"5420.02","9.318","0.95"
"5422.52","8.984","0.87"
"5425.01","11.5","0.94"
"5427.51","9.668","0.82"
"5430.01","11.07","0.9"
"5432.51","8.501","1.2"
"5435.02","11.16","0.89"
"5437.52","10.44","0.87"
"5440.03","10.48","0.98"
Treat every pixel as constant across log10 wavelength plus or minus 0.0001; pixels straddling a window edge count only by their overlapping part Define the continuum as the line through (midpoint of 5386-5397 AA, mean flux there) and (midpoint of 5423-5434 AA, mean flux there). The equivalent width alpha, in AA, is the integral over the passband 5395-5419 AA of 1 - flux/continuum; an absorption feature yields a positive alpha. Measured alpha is 1.77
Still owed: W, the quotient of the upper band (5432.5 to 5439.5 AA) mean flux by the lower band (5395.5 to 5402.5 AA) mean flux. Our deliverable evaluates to 1.08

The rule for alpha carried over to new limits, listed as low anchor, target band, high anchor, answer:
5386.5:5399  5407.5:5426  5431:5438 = 0.74 AA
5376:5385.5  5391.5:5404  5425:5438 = 0.77 AA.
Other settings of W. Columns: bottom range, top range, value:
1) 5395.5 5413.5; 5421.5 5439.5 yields 1.08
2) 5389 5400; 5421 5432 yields 1.04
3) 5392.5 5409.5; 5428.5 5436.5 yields 1.08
